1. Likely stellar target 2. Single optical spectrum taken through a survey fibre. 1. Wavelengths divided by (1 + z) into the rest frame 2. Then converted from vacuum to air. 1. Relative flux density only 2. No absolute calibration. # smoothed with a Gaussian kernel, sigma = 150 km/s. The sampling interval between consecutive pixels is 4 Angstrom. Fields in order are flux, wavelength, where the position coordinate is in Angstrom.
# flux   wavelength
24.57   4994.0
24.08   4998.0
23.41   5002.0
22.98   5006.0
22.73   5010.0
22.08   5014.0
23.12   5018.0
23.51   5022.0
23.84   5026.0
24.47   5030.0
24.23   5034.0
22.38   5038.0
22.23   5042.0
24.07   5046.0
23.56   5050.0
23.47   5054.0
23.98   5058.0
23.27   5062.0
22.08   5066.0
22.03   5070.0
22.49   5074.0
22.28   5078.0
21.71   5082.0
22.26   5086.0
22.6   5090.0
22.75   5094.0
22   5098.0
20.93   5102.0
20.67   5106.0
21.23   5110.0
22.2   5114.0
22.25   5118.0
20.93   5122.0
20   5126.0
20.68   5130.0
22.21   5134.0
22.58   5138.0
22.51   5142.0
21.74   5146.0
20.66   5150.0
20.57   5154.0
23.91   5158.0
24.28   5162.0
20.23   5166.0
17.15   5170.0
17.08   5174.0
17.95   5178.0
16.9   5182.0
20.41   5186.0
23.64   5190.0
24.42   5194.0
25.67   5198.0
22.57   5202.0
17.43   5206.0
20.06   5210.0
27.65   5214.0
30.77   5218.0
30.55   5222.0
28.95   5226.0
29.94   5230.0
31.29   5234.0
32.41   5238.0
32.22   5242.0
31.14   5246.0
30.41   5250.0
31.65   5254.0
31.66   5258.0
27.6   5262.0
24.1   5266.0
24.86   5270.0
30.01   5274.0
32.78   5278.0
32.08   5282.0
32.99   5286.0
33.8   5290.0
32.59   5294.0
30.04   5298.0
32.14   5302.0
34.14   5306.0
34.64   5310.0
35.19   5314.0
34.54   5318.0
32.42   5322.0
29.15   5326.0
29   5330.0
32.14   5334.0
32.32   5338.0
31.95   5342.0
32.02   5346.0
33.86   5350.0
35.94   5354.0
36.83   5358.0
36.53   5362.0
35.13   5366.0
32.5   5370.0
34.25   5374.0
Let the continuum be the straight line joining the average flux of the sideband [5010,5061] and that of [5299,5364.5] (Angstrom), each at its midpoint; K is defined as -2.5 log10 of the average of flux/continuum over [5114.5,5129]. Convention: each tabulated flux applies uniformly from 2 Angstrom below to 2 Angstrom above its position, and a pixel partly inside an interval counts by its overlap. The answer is 0.235 mag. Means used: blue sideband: 23.4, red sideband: 33.3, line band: 21.2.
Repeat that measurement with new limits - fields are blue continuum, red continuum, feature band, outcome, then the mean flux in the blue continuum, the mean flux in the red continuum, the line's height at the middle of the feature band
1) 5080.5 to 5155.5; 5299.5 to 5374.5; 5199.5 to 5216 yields 0.20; 21.6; 33.4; 26.4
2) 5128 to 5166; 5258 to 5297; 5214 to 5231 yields -0.12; 22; 30.2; 26.7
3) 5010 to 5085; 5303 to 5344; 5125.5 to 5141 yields 0.20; 23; 32.5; 26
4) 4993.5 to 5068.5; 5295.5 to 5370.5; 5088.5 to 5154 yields 0.21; 23.3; 33.2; 26.3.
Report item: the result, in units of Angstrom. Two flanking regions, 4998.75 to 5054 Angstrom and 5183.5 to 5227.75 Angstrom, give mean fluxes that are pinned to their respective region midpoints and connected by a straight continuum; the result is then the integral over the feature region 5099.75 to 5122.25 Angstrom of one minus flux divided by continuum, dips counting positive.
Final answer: 2.37 Angstrom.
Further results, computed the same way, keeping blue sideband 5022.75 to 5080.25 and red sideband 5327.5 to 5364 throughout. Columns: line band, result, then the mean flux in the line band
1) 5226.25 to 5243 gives -0.9 Angstrom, 31.2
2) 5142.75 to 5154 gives 2.2 Angstrom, 21.2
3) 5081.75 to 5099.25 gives 1.6 Angstrom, 22.3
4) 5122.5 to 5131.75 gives 1.9 Angstrom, 20.4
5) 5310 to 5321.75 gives -0.8 Angstrom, 34.5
